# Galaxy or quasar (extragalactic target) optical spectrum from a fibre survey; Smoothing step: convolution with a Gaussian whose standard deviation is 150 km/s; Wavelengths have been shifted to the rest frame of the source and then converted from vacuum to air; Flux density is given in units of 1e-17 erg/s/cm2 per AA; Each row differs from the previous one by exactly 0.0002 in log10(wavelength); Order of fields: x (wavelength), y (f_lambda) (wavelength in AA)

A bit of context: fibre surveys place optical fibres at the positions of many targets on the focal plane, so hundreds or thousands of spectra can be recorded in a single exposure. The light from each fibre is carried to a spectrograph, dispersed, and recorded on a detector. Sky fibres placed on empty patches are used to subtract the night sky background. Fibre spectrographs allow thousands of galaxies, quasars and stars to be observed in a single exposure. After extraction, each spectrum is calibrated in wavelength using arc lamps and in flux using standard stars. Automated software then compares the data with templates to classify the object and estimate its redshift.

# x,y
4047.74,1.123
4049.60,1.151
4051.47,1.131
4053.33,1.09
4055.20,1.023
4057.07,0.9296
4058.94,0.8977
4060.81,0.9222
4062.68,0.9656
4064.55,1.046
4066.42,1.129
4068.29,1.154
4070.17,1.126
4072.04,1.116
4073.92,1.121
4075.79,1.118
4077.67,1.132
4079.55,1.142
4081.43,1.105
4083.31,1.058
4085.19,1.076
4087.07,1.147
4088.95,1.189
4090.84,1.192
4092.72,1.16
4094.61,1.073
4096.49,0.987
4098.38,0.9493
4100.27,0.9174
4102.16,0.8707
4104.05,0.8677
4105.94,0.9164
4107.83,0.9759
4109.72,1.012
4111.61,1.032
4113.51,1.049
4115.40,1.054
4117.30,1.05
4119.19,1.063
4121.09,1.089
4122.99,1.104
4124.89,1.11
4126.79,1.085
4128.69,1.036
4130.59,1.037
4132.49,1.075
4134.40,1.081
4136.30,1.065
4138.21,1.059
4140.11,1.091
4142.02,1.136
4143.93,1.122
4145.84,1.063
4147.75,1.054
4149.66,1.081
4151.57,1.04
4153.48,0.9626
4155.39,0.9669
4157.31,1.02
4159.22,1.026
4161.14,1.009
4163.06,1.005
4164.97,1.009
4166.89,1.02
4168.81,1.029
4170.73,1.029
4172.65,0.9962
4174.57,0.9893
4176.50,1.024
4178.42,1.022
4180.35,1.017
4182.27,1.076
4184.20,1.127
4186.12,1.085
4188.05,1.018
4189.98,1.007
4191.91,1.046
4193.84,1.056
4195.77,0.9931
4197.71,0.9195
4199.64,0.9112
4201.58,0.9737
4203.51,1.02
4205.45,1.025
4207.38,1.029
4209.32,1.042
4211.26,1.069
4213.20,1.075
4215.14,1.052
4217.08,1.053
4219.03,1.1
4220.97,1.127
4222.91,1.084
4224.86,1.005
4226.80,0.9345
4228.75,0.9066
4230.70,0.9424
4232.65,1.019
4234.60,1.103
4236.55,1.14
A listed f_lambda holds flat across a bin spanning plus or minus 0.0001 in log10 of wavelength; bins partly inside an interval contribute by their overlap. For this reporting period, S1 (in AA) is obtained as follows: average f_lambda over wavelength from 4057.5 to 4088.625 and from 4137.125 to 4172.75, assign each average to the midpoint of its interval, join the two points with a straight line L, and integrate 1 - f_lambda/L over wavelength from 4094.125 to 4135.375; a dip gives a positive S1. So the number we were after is 1.5 AA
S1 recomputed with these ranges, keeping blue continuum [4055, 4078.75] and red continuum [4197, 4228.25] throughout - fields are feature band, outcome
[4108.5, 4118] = 0.1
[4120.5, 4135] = -0.5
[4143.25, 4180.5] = 0.4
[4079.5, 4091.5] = -0.9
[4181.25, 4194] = -0.4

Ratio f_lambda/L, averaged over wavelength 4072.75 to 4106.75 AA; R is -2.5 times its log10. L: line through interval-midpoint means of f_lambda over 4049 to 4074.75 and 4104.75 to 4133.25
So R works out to -0.01 mag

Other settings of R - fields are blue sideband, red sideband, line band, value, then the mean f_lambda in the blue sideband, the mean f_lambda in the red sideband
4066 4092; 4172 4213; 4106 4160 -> 0.03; 1.13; 1.02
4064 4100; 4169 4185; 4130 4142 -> -0.01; 1.1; 1.03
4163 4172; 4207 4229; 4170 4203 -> 0.01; 1.02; 1.04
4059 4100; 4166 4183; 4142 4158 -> -0.01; 1.08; 1.02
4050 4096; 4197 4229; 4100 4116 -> 0.11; 1.09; 1.02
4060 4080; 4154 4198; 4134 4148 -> -0.04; 1.09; 1.02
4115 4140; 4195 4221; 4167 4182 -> 0.03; 1.07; 1.02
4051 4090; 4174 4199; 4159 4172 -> 0.02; 1.08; 1.03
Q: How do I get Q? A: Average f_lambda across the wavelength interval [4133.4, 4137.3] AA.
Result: 1.07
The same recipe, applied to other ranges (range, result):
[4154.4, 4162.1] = 1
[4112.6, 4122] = 1.06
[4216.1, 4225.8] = 1.07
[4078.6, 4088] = 1.11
